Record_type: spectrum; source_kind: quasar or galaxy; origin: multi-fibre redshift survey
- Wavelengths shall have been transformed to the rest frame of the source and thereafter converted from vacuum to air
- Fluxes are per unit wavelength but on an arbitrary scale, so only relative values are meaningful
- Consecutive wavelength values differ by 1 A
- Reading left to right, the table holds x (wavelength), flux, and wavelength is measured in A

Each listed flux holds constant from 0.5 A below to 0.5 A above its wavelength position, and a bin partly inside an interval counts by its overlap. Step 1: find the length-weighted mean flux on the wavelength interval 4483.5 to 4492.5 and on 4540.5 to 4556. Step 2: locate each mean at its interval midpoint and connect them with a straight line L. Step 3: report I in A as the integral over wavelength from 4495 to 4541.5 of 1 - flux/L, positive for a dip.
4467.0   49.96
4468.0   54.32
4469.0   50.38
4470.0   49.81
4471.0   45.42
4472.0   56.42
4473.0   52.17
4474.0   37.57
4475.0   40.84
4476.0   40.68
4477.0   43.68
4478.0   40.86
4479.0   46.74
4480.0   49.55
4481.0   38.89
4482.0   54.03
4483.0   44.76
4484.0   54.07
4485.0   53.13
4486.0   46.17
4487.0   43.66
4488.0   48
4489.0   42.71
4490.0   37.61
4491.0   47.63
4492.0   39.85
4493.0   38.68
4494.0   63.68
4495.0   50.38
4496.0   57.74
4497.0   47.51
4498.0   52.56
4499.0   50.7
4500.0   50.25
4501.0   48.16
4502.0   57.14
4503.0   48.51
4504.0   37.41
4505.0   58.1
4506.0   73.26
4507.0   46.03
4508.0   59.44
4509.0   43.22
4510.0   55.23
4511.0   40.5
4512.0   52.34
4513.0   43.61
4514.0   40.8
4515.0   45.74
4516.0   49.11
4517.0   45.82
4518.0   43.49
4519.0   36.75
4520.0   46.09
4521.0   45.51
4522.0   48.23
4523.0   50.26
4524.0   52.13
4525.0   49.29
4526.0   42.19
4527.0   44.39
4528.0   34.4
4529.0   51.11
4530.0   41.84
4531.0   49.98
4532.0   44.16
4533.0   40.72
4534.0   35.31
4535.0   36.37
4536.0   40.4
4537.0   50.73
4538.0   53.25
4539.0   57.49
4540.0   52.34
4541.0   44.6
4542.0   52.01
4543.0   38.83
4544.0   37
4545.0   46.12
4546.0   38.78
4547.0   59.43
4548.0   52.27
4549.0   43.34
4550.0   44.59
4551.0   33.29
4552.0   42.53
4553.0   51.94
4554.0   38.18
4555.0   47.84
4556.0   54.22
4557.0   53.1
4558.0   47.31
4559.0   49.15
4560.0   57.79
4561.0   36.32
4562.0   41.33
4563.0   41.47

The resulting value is -2.3 A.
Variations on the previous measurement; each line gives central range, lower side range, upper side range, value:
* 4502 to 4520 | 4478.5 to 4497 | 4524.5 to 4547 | -0.79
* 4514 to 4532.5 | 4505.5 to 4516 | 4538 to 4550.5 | 1.35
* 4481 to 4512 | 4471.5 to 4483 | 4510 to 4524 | -2.61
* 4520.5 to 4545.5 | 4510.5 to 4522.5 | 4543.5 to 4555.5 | -0.46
